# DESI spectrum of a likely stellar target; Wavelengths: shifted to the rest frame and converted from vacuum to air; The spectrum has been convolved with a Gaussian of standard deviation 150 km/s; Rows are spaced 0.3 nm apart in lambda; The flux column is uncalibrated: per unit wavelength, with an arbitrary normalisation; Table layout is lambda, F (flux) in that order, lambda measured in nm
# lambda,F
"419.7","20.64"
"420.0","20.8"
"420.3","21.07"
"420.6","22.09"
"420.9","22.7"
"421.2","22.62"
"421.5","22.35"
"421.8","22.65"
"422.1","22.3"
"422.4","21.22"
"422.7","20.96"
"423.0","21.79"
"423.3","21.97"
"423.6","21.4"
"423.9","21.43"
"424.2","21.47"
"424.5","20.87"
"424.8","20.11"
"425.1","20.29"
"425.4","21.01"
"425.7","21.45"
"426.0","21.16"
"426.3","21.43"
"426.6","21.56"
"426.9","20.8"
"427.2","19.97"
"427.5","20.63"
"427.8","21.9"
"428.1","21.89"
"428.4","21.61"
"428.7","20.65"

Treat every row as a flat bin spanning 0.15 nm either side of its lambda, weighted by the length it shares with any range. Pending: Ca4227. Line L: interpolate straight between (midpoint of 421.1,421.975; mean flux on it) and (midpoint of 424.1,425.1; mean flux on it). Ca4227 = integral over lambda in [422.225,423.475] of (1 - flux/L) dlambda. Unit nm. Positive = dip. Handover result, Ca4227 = 0.01 nm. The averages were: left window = 22.5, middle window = 21.5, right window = 20.7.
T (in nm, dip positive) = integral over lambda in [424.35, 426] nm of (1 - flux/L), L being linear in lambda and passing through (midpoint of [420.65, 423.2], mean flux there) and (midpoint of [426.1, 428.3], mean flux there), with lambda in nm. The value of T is 0.06 nm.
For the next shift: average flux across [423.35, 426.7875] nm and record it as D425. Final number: 21.1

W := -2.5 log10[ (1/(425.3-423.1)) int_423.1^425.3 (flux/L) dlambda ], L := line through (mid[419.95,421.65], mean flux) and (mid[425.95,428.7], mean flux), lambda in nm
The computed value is 0.025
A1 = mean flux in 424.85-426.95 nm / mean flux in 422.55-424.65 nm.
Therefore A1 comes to 1.0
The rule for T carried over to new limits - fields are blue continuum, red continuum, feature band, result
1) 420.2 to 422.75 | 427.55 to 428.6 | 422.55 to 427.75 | 0.17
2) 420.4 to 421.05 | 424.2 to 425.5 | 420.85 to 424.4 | -0.05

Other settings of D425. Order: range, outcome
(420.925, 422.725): 22.1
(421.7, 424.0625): 21.7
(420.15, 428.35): 21.4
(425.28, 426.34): 21.3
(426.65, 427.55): 20.6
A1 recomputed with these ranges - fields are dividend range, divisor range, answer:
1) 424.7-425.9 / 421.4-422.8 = 0.95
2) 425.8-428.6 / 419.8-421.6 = 0.97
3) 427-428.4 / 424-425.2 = 1.02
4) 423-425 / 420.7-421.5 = 0.94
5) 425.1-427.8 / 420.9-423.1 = 0.95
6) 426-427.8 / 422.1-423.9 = 0.97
